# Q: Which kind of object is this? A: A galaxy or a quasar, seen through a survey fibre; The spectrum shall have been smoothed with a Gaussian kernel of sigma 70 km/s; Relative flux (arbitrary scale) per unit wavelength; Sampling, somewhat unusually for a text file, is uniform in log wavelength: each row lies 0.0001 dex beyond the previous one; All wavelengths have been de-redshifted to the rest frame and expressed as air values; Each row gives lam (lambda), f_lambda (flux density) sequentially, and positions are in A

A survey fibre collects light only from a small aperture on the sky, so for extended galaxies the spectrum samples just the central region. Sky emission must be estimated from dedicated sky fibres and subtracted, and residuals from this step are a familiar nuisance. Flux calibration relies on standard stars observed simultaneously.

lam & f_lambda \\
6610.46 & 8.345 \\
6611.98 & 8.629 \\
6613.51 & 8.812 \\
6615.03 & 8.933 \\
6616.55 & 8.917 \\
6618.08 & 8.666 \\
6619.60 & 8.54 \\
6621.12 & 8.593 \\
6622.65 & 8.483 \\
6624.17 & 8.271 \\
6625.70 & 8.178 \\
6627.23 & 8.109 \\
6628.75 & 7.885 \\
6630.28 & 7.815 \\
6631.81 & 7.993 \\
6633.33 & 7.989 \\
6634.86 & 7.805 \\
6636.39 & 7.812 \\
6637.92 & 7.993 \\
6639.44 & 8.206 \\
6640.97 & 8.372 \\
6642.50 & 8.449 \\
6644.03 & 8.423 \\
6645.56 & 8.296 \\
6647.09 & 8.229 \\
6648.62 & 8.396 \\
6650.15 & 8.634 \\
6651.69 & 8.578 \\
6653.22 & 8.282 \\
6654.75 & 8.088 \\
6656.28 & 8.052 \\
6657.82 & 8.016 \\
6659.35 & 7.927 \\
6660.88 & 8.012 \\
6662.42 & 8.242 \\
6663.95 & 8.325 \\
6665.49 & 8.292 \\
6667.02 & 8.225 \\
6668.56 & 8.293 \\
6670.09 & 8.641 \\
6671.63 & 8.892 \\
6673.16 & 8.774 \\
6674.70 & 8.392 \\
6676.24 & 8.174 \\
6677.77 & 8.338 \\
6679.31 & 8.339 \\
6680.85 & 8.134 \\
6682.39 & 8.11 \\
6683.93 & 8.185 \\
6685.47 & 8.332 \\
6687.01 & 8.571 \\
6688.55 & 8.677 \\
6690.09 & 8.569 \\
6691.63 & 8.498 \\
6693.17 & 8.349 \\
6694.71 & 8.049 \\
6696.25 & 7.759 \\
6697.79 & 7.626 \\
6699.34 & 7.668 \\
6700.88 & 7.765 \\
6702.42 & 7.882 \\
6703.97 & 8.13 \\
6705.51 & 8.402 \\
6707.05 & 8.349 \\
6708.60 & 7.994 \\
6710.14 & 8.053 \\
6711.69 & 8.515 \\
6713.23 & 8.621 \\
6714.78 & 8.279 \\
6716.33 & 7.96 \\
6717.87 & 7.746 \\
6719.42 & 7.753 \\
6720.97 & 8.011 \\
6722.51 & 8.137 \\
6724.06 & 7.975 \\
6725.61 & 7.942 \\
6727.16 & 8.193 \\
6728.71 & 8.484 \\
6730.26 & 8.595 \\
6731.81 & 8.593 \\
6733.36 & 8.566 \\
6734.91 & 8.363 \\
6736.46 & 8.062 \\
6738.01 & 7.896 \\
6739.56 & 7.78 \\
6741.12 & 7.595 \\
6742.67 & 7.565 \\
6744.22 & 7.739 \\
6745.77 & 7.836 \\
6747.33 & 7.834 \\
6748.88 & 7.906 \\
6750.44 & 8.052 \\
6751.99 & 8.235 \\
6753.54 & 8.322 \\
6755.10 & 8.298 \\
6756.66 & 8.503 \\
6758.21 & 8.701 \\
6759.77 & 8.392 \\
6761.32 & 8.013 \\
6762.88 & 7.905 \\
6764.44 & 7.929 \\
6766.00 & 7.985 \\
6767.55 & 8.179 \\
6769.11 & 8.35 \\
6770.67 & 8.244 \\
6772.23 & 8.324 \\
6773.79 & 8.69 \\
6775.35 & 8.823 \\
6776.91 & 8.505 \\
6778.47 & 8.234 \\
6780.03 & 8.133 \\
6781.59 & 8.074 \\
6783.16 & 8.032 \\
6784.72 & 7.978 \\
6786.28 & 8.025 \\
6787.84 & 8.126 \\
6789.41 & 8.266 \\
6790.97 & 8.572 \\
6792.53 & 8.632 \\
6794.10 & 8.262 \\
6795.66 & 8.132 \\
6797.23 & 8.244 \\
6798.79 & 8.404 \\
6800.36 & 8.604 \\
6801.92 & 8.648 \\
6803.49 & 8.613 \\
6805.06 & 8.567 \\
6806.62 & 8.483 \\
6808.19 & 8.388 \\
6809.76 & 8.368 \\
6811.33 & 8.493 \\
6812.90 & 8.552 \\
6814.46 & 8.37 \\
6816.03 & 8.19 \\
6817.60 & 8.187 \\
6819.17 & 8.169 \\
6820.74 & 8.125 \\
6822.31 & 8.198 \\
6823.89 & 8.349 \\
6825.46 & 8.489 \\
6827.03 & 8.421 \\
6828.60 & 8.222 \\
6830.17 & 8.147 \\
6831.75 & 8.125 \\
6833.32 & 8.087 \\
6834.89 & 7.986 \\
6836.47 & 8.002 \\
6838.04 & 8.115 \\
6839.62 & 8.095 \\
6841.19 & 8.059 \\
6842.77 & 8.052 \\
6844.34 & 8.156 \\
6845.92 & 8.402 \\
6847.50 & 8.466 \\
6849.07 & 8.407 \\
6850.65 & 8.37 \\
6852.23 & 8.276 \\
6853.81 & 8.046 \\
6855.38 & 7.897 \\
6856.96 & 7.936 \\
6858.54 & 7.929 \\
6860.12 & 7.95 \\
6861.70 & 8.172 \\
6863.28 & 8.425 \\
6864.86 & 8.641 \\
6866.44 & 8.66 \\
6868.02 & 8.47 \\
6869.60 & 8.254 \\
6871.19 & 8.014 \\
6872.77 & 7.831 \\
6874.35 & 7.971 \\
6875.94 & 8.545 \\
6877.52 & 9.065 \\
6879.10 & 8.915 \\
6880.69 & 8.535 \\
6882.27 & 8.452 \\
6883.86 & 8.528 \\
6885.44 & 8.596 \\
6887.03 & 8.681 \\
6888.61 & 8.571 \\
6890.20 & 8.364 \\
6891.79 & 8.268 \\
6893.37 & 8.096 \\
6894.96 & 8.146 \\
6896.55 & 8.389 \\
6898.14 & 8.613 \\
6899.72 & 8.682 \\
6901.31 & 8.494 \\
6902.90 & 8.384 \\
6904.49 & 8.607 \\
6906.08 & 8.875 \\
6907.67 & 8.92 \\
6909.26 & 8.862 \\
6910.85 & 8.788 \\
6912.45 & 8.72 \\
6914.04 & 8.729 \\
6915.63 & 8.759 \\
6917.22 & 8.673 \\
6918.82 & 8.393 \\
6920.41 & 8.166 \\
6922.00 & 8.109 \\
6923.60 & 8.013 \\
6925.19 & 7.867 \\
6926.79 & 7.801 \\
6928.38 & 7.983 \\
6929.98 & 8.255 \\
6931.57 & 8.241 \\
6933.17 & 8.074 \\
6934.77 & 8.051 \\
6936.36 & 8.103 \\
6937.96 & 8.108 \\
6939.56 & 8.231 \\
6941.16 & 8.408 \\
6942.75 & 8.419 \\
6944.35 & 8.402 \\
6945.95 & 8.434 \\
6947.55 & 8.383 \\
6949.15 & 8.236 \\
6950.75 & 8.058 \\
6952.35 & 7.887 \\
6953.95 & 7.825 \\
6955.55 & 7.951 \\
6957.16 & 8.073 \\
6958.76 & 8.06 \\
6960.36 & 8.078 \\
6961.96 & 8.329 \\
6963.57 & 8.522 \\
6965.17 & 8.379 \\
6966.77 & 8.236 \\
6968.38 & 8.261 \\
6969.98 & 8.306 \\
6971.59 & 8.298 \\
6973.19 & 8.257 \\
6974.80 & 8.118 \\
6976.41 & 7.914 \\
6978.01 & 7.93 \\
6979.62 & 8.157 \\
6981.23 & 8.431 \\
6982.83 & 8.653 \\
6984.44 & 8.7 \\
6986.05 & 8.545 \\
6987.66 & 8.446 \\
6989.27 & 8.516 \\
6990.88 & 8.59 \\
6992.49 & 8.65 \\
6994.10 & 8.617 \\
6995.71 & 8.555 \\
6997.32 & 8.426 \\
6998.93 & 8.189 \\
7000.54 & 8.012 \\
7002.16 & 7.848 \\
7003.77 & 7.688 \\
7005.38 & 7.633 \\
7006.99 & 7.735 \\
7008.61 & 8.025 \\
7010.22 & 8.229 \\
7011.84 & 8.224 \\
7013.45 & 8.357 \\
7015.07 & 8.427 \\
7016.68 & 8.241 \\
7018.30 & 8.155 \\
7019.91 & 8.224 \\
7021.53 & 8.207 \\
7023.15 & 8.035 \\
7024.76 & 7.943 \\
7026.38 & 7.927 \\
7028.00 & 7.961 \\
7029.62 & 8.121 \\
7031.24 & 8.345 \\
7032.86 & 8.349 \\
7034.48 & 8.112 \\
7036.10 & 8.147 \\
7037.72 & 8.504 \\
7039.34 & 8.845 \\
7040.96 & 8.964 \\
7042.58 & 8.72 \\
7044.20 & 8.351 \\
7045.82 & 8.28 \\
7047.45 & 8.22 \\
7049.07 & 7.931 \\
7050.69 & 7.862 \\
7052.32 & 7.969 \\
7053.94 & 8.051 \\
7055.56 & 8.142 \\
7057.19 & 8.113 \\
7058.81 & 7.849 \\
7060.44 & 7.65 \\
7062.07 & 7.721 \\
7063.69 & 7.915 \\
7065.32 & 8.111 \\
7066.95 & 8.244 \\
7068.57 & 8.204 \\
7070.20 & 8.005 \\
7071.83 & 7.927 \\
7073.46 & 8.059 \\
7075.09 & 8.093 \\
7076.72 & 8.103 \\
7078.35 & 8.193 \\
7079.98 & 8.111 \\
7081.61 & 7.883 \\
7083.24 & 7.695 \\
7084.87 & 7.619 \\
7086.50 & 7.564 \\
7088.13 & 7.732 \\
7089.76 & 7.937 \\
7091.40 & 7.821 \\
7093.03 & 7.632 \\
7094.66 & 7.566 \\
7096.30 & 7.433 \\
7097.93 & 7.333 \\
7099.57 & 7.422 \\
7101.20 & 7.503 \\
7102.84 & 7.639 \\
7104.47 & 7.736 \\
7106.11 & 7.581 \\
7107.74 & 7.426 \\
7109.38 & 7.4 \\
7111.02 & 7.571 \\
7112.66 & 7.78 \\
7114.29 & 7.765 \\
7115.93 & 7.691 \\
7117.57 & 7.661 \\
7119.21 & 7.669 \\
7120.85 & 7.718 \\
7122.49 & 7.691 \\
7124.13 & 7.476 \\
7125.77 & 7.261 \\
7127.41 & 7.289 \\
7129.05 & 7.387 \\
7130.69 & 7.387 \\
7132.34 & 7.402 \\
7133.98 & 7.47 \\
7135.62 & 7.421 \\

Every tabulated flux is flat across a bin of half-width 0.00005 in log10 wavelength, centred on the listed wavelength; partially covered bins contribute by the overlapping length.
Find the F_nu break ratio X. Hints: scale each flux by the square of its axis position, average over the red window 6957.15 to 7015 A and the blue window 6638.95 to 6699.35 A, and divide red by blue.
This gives 1.09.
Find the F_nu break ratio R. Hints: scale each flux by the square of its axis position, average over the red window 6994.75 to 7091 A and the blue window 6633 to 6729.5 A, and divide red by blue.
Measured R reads 1.10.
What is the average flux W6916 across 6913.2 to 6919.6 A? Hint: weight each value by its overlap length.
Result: 8.64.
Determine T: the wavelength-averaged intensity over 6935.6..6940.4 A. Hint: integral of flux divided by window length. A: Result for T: 8.14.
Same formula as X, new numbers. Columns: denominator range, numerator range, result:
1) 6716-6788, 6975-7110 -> 1.08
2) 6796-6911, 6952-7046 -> 1.03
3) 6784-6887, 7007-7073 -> 1.04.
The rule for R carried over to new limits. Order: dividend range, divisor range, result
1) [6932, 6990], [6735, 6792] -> 1.07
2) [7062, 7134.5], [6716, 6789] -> 1.05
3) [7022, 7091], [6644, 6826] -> 1.08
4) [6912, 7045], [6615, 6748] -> 1.10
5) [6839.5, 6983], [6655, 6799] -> 1.07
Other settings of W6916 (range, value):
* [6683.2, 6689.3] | 8.44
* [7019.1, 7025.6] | 8.11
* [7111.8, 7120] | 7.71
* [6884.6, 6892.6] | 8.5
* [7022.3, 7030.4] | 8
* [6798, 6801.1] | 8.5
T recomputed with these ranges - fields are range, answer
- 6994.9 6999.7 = 8.4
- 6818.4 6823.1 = 8.16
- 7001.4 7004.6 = 7.78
